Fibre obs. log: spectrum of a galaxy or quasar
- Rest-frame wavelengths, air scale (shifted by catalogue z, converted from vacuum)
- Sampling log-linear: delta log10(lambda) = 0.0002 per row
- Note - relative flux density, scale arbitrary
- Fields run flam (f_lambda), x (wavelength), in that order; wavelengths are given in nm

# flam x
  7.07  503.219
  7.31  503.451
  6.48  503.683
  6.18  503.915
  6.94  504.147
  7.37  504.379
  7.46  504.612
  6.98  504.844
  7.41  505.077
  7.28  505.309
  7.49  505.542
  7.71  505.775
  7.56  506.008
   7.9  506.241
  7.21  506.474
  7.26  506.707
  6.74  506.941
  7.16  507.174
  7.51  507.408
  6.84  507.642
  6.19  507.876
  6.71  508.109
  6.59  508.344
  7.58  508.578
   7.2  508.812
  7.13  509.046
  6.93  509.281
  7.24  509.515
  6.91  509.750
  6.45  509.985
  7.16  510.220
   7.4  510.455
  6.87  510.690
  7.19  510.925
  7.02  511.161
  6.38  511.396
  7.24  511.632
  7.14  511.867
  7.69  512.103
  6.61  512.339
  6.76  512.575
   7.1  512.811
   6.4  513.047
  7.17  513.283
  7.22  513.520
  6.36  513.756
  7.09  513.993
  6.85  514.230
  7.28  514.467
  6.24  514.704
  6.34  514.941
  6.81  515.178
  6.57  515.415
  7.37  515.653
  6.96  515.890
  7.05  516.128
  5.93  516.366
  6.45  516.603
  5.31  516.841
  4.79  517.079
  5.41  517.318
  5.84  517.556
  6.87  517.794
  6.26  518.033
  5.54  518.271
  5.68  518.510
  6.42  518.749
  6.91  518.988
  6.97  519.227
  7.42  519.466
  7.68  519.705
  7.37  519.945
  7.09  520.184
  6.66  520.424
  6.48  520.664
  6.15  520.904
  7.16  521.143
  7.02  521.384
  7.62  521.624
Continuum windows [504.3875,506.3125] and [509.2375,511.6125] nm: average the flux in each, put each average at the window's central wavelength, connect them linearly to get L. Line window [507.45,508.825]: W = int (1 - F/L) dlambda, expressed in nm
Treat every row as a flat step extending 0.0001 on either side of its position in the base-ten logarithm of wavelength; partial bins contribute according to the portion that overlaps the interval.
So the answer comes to 0.062 nm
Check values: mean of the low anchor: 7.46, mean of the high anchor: 6.97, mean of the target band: 6.86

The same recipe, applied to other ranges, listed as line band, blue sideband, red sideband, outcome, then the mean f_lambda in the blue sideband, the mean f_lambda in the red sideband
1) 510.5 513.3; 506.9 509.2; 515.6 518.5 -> -0.156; 6.97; 6.1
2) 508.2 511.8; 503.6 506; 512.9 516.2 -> -0.017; 7.16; 6.84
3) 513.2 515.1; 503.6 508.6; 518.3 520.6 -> 0.038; 7.11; 6.84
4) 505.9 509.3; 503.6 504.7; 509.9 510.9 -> -0.075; 6.88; 7.01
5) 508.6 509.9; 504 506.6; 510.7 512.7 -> 0.007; 7.38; 7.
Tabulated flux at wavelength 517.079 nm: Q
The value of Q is 4.79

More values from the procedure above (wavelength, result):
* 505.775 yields 7.71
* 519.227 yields 6.97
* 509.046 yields 7.13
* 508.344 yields 6.59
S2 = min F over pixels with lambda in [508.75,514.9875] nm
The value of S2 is 6.24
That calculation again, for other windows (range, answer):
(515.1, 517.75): 4.79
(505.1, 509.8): 6.19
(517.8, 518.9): 5.54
